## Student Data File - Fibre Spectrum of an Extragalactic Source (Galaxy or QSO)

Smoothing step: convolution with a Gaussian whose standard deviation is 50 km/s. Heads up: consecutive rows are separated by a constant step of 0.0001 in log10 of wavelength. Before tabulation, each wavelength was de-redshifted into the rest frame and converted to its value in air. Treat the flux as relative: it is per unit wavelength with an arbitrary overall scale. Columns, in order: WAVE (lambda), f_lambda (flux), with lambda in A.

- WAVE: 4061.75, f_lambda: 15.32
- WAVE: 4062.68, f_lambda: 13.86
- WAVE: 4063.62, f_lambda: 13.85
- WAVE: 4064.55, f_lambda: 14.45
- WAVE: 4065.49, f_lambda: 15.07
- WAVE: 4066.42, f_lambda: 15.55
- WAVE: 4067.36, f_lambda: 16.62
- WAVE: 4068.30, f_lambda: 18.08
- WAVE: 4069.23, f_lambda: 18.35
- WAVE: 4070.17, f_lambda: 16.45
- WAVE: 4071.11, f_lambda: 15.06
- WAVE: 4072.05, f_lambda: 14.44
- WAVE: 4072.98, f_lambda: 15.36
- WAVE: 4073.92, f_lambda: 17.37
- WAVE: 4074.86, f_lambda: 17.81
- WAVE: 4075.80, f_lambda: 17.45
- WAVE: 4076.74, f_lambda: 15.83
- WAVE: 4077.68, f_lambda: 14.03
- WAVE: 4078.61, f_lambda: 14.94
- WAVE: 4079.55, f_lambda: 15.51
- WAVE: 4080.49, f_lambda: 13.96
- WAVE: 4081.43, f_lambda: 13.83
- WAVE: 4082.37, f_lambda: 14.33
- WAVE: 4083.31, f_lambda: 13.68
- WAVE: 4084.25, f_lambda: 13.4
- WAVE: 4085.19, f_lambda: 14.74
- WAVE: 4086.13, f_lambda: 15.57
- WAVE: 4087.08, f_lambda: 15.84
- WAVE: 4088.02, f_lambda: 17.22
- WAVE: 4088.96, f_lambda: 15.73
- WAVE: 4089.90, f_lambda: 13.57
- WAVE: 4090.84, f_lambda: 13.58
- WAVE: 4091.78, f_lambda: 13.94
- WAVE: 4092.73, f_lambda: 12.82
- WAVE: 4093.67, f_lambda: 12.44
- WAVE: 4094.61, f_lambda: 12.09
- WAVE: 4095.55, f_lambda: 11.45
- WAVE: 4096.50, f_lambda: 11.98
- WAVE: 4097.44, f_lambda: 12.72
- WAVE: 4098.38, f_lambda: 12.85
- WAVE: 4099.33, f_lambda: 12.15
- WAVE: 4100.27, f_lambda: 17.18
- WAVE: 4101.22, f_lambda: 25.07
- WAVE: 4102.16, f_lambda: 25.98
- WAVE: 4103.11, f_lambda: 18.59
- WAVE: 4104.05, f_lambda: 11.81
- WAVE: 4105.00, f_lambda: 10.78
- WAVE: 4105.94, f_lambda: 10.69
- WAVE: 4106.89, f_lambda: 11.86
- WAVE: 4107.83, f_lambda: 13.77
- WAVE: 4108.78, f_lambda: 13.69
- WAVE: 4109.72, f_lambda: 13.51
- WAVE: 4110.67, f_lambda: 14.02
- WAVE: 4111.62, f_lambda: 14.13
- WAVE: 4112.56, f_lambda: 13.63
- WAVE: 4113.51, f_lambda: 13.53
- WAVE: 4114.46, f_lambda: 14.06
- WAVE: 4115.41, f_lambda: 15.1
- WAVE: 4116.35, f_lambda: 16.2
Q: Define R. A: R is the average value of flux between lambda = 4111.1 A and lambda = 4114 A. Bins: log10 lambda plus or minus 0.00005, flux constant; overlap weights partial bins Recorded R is 13.8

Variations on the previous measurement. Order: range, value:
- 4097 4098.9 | 12.8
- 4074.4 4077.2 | 17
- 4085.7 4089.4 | 16.1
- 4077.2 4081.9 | 14.5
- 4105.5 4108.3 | 12.1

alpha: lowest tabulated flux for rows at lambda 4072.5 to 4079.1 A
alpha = 14.03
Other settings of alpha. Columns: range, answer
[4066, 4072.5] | 14.44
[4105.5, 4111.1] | 10.69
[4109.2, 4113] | 13.51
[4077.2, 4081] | 13.96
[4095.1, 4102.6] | 11.45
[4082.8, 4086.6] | 13.4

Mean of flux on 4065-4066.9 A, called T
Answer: 15.3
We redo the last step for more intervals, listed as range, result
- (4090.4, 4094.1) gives 13.2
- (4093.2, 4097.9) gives 12.1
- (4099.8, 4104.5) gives 19.8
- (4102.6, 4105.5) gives 13.8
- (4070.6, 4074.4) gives 15.6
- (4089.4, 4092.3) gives 13.7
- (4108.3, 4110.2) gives 13.6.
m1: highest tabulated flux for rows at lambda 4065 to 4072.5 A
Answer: 18.35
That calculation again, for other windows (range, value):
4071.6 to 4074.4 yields 17.37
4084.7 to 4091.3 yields 17.22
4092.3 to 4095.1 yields 12.82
